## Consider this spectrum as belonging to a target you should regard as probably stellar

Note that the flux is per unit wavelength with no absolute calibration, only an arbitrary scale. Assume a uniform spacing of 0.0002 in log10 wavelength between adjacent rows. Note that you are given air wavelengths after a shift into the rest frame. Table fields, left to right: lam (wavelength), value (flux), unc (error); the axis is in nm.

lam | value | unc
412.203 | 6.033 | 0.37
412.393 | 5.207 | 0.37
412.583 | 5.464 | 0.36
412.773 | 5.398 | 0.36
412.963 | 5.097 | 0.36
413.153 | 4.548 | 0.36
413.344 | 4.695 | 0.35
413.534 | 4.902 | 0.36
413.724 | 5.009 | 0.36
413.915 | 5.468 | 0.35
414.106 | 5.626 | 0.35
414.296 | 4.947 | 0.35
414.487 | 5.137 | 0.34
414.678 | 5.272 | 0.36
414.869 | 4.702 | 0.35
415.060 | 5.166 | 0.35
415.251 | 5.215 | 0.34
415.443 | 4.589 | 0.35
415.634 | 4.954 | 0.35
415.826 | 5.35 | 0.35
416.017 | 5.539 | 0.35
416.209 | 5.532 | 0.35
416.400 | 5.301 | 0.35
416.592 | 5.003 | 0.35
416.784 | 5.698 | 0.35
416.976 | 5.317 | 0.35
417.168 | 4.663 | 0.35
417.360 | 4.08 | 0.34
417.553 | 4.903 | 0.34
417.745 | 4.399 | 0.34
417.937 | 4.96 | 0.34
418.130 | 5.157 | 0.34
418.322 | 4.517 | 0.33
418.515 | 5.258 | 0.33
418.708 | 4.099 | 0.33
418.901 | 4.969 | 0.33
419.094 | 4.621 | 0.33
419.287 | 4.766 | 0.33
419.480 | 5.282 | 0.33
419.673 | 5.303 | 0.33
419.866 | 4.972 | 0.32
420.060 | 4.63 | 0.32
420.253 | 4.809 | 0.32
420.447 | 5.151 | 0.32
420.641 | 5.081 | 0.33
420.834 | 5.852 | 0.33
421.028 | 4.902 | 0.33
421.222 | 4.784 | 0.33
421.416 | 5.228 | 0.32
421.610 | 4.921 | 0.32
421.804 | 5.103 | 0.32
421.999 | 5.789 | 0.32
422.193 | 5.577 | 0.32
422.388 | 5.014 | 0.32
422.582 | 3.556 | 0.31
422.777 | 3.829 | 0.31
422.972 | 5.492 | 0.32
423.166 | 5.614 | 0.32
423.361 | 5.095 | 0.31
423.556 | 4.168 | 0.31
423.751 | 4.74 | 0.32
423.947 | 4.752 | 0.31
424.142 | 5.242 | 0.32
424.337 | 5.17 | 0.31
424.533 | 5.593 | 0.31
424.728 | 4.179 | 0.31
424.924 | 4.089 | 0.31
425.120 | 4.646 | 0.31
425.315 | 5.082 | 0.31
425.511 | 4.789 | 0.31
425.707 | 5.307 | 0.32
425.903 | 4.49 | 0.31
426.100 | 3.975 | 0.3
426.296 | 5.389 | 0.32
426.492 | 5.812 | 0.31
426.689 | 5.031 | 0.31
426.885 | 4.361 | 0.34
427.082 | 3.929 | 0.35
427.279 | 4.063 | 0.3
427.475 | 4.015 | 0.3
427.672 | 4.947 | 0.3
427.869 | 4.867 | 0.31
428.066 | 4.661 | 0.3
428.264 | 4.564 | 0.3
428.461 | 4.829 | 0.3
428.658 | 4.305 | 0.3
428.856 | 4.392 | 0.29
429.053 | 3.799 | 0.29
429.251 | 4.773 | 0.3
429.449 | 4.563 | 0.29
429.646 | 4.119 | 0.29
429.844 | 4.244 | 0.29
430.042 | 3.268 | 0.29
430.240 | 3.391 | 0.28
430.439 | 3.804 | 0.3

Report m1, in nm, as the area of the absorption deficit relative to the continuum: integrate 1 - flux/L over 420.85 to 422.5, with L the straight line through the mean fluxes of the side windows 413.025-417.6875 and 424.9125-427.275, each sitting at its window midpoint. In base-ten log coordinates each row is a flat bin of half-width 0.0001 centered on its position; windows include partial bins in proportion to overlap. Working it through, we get -0.11 nm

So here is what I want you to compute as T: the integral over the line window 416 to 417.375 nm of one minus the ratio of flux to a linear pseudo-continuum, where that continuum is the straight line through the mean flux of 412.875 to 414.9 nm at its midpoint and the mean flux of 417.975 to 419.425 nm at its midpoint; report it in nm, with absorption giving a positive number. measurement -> -0.079 nm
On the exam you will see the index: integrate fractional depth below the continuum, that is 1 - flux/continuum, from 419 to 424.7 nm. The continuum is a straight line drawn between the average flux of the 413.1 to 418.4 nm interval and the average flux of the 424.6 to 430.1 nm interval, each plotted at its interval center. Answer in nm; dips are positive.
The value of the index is -0.27 nm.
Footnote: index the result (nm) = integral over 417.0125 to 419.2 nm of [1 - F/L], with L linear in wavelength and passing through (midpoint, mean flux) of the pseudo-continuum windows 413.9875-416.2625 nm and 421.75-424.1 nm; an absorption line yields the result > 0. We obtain 0.152 nm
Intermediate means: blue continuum 5.16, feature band 4.71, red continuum 4.9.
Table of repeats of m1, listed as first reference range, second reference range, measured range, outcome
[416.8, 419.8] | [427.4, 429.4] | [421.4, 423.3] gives -0.12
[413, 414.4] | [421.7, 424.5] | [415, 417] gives -0.09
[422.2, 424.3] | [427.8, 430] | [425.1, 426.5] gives -0.08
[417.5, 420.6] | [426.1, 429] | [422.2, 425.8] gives -0.07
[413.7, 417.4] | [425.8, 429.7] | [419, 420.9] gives -0.04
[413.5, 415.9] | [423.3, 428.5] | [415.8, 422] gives -0.06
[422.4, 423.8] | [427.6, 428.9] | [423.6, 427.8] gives -0.07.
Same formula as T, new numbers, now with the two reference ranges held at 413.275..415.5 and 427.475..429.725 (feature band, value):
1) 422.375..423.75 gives 0.019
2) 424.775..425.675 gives -0.006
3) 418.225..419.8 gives 0.011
